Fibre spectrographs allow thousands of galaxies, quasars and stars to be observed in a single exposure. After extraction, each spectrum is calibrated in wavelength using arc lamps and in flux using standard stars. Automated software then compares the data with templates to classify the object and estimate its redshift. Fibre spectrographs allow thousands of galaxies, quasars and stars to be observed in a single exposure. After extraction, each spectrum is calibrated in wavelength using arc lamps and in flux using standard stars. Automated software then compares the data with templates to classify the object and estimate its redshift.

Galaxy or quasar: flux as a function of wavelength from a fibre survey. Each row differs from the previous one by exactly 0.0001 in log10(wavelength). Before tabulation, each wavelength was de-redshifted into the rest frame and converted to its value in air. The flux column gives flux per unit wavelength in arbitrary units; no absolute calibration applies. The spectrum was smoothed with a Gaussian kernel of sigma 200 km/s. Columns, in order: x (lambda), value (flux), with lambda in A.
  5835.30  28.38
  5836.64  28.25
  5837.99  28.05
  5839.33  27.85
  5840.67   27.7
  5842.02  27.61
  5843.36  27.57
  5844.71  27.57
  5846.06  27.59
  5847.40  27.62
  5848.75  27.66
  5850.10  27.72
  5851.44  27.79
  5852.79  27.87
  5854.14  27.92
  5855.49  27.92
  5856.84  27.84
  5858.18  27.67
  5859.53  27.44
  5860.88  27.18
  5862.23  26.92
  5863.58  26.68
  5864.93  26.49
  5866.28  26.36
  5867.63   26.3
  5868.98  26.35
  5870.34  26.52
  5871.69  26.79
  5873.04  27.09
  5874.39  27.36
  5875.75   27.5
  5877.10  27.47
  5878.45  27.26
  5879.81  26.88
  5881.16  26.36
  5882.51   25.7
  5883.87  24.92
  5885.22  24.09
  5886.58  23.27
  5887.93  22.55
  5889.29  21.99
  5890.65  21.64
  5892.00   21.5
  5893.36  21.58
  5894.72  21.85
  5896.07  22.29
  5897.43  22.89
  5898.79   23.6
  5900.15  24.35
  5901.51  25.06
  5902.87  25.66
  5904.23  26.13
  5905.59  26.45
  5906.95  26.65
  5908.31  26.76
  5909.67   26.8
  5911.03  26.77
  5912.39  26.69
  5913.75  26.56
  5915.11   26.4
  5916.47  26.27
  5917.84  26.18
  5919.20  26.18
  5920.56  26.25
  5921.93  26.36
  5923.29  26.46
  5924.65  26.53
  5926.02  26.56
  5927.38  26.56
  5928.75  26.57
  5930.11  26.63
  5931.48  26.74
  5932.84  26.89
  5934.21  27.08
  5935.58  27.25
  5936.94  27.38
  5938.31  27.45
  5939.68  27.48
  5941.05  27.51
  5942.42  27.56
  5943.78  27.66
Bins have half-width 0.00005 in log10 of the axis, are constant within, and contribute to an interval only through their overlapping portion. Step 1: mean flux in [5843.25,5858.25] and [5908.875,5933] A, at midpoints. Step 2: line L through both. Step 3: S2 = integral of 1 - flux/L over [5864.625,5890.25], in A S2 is 1.4 A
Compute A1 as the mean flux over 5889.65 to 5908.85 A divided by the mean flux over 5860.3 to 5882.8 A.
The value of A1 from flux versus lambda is 0.89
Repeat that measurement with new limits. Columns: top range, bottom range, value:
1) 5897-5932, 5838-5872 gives 0.95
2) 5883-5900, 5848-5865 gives 0.83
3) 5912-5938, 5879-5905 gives 1.12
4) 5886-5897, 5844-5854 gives 0.80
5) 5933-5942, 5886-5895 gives 1.24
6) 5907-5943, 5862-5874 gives 1.01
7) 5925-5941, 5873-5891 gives 1.07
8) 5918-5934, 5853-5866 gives 0.97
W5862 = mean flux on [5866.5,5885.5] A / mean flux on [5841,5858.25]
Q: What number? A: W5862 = 0.96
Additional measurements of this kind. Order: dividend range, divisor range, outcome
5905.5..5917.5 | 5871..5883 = 0.99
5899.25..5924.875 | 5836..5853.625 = 0.94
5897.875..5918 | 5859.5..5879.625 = 0.97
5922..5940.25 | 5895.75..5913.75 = 1.05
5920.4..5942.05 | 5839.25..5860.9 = 0.97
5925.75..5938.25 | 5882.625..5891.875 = 1.16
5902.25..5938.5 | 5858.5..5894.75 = 1.04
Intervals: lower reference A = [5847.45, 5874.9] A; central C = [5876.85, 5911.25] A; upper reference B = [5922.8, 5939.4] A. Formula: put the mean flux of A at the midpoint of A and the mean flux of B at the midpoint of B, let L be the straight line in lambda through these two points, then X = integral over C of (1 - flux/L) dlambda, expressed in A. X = 3.14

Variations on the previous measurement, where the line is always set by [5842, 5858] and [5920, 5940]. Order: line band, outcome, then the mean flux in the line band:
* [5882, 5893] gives 1.7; 23.1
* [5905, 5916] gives 0.2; 26.7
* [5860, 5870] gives 0.3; 26.6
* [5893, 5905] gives 1.5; 23.8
